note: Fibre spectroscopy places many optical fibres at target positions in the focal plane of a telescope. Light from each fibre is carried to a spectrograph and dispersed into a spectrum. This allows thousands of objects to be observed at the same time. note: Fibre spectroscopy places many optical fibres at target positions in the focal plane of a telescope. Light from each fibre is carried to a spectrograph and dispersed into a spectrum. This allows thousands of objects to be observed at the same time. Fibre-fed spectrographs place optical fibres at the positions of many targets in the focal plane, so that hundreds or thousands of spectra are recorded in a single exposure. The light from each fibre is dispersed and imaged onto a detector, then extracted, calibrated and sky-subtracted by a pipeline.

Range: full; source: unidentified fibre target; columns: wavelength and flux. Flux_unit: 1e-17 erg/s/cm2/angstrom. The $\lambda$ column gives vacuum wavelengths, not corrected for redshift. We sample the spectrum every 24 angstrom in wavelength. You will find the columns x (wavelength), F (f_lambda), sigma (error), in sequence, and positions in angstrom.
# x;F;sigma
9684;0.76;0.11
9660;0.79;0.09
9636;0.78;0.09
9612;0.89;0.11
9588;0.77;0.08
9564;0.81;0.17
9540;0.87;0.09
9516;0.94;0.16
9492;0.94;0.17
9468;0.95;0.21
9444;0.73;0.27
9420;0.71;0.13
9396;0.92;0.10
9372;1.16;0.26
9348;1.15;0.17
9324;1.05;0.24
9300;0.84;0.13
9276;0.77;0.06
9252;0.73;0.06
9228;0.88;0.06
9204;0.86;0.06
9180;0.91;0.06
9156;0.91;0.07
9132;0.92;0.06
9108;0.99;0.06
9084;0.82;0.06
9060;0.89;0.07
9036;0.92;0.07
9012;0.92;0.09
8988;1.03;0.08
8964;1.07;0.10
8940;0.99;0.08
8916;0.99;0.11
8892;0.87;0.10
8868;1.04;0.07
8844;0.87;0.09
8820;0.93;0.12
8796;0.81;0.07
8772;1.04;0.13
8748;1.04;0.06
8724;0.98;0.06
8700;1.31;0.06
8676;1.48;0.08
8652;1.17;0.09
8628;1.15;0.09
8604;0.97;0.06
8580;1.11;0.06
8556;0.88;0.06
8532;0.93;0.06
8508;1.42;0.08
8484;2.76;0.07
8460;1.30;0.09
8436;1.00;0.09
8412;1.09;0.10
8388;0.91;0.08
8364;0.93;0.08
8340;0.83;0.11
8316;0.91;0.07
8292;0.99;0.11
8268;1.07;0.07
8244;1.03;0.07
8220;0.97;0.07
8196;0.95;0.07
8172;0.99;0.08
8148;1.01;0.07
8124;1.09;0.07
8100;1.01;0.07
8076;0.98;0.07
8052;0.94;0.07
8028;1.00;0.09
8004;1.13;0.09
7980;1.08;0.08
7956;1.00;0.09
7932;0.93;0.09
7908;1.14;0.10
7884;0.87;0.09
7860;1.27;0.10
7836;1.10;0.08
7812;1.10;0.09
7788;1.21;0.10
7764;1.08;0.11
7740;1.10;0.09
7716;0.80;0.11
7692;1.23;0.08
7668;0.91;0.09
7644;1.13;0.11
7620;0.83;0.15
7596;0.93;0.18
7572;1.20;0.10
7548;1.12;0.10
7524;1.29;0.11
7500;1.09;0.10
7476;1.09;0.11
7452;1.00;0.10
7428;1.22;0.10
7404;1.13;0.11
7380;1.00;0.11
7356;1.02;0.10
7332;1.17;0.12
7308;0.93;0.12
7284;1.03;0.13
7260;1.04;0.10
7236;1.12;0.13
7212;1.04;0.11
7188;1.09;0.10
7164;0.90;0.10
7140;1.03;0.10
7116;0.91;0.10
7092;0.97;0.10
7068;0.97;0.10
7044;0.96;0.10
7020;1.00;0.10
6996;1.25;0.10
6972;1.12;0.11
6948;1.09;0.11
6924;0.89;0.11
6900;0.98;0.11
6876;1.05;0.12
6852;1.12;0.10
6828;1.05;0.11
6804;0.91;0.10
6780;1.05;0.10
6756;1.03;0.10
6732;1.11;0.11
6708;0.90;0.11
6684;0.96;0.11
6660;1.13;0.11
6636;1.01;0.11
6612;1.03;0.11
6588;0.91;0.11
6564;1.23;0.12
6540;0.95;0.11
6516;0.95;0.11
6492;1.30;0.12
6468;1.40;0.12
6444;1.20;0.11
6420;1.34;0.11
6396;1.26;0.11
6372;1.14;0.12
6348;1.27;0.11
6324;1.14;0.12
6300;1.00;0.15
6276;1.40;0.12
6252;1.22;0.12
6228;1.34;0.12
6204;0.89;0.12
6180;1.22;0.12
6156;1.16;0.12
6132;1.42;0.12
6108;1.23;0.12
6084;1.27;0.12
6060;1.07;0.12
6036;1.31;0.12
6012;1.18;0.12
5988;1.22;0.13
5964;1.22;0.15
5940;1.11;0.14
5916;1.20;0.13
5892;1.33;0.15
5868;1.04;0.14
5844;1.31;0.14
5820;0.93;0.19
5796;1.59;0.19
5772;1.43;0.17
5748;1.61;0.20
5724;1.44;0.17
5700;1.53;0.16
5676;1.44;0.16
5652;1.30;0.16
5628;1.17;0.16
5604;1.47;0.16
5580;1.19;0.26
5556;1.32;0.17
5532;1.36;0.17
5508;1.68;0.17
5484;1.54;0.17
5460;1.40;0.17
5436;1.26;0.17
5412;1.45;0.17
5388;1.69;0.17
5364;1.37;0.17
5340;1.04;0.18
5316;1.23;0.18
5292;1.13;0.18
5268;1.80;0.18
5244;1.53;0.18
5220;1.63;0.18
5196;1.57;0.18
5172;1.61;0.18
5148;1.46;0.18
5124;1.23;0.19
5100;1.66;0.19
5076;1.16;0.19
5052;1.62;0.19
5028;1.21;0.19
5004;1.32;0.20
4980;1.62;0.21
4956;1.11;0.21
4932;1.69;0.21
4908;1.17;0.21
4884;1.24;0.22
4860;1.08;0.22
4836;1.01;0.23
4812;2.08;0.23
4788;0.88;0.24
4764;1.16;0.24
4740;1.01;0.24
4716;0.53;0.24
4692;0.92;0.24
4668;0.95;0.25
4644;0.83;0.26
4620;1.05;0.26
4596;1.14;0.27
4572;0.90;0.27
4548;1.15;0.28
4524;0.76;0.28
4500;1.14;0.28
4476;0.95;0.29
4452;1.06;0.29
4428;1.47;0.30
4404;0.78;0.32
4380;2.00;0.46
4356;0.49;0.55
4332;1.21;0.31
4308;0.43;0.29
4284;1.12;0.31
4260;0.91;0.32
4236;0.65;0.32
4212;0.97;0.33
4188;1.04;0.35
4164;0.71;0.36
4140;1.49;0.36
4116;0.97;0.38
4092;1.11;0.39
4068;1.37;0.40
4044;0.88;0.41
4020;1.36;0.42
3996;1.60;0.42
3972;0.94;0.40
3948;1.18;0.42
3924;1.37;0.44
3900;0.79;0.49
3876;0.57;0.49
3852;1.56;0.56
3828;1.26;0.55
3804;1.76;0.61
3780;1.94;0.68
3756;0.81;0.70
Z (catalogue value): 0.292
